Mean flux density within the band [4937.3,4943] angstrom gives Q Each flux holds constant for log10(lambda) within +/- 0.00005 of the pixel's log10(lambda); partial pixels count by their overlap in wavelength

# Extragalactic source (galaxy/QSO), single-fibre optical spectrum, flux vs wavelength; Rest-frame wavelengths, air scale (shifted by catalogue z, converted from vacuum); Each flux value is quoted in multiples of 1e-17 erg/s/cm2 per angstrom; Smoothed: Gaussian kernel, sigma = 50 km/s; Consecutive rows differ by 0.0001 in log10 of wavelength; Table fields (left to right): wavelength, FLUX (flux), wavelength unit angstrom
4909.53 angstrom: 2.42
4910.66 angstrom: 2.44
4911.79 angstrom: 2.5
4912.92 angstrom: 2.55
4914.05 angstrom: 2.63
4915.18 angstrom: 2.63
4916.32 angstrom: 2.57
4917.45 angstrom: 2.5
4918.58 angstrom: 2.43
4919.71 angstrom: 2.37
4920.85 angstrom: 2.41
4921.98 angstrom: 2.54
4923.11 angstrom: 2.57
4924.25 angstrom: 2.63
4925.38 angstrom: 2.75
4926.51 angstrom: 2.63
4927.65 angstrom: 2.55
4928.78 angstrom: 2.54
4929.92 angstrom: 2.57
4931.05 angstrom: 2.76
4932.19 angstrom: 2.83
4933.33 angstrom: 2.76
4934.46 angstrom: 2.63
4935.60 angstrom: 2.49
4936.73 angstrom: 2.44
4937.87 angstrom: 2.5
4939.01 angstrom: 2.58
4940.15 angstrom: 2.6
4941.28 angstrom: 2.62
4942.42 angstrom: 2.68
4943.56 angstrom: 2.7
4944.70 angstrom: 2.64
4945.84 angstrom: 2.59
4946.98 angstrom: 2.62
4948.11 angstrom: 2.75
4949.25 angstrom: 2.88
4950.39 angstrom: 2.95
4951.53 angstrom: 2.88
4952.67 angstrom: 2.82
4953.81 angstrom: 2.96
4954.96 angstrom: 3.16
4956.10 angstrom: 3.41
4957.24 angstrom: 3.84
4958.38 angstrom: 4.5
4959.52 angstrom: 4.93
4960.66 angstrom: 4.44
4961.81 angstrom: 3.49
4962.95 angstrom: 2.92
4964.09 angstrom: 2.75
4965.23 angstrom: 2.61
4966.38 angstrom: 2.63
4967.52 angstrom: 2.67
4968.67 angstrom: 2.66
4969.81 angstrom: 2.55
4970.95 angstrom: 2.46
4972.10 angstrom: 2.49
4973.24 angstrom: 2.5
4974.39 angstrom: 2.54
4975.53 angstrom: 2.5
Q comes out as 2.59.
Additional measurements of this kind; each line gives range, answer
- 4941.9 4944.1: 2.69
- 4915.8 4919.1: 2.5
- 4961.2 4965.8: 2.95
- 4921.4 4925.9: 2.62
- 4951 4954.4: 2.88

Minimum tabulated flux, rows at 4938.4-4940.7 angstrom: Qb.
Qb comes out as 2.58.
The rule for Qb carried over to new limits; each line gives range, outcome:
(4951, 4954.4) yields 2.82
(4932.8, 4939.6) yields 2.44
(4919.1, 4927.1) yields 2.37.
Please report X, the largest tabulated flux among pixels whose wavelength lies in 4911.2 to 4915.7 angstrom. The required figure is 2.63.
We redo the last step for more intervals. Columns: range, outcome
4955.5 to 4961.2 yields 4.93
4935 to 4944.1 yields 2.7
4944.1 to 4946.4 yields 2.64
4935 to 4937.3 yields 2.49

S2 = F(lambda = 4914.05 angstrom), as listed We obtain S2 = 2.63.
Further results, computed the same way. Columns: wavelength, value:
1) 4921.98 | 2.54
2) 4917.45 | 2.5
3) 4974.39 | 2.54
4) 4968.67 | 2.66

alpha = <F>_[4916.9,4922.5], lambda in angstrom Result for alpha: 2.45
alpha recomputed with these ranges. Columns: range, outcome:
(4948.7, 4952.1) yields 2.9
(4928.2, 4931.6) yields 2.63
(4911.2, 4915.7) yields 2.58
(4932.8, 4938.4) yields 2.57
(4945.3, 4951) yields 2.76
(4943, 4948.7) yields 2.66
